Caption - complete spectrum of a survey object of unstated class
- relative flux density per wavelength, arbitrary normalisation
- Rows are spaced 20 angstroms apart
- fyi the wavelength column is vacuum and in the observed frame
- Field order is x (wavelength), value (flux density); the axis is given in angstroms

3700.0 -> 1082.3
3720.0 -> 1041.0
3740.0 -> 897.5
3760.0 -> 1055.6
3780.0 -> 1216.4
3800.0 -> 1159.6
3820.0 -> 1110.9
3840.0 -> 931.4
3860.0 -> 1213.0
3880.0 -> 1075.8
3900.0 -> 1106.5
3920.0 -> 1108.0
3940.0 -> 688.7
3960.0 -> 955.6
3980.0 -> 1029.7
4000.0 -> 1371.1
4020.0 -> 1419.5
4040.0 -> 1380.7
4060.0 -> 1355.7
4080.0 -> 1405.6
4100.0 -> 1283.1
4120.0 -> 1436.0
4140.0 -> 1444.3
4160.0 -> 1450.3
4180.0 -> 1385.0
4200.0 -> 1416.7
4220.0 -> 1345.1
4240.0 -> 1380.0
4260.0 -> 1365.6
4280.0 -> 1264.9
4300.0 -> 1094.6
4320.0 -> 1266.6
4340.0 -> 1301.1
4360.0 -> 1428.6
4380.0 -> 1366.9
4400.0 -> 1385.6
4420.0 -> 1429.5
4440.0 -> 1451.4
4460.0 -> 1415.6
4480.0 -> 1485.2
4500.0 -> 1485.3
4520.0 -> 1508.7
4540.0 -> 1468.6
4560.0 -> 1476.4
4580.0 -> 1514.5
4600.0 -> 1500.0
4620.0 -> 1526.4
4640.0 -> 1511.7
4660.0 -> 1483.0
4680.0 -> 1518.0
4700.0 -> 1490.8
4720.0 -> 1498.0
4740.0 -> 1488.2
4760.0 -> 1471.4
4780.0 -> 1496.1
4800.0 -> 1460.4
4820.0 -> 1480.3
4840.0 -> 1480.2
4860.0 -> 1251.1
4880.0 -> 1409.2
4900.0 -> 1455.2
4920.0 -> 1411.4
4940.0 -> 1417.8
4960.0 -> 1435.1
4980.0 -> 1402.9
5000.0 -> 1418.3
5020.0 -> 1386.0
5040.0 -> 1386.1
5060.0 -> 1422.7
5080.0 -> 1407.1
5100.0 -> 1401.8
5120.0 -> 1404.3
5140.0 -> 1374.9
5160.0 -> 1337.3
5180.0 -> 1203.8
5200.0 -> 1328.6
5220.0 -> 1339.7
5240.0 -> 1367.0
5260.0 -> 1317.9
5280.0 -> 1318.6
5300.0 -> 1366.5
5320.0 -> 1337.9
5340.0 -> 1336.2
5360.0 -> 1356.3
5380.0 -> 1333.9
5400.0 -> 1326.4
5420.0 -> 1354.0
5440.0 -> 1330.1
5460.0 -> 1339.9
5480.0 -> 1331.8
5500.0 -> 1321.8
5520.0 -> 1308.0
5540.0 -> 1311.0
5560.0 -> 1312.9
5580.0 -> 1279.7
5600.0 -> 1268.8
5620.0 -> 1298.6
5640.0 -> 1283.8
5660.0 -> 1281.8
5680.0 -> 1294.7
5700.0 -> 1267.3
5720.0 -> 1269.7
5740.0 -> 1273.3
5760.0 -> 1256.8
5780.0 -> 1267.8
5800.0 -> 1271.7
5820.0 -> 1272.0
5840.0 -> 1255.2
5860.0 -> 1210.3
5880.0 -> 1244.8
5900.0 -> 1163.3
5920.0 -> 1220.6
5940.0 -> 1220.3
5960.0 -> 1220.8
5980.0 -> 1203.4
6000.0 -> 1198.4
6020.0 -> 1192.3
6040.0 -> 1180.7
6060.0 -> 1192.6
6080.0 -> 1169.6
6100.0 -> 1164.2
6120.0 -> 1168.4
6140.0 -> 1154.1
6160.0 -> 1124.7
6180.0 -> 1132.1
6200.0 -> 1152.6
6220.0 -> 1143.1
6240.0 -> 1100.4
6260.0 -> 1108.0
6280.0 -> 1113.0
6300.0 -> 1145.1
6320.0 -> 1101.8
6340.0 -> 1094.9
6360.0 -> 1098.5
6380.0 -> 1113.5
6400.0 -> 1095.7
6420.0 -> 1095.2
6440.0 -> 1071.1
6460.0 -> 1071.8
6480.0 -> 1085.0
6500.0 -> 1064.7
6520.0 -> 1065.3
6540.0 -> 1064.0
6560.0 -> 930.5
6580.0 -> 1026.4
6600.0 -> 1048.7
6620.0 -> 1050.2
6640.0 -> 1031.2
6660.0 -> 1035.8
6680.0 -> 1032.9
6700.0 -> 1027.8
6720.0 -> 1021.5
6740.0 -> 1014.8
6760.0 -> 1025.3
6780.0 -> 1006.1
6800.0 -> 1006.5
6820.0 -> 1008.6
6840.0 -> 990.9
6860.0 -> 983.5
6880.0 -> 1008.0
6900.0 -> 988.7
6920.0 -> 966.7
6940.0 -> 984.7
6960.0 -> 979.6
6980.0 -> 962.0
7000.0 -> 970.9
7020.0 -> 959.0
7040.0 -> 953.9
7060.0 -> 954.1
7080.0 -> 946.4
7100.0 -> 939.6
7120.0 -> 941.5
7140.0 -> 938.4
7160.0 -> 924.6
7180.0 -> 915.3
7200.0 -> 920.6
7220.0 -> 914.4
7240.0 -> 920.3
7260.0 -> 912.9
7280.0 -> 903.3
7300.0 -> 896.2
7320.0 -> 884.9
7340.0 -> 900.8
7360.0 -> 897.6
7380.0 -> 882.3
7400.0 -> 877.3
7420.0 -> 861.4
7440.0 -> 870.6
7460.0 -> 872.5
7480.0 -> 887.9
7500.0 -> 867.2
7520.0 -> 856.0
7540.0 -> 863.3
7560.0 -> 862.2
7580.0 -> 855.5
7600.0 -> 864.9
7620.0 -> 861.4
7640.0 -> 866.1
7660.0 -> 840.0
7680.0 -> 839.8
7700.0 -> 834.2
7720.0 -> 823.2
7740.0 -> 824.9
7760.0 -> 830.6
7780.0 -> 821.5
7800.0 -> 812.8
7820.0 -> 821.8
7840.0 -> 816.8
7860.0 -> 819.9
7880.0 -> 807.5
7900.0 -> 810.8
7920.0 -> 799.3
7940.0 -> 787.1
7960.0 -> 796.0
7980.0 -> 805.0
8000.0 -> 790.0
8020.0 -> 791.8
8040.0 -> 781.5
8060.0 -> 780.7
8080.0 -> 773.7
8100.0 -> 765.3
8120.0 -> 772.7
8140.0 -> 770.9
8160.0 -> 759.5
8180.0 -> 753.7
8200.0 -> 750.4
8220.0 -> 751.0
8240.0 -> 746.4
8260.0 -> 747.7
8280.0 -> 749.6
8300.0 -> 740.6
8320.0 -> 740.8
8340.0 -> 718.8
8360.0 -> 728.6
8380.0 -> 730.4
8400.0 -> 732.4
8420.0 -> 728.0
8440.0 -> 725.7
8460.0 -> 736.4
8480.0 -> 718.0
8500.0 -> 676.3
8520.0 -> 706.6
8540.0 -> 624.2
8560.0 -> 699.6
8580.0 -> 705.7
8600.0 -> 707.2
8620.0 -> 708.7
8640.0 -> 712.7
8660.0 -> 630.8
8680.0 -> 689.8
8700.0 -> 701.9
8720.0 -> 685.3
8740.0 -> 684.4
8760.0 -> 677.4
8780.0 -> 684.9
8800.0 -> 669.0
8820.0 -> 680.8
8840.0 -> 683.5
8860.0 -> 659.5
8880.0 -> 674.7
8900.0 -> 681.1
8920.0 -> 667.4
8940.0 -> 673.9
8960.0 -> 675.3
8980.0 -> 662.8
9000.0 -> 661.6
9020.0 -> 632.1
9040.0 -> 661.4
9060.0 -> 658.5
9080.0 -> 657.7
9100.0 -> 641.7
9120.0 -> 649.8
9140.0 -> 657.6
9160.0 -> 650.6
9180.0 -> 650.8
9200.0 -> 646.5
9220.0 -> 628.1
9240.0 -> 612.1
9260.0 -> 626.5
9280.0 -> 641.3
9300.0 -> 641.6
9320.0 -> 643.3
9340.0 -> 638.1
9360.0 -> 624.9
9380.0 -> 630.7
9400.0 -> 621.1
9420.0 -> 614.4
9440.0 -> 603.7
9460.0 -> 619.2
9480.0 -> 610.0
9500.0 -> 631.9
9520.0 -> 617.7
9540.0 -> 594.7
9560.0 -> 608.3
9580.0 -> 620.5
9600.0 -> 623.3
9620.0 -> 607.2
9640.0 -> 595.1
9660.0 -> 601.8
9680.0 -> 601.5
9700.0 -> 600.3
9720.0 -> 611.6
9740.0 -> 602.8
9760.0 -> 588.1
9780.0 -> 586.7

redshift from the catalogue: 0.00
